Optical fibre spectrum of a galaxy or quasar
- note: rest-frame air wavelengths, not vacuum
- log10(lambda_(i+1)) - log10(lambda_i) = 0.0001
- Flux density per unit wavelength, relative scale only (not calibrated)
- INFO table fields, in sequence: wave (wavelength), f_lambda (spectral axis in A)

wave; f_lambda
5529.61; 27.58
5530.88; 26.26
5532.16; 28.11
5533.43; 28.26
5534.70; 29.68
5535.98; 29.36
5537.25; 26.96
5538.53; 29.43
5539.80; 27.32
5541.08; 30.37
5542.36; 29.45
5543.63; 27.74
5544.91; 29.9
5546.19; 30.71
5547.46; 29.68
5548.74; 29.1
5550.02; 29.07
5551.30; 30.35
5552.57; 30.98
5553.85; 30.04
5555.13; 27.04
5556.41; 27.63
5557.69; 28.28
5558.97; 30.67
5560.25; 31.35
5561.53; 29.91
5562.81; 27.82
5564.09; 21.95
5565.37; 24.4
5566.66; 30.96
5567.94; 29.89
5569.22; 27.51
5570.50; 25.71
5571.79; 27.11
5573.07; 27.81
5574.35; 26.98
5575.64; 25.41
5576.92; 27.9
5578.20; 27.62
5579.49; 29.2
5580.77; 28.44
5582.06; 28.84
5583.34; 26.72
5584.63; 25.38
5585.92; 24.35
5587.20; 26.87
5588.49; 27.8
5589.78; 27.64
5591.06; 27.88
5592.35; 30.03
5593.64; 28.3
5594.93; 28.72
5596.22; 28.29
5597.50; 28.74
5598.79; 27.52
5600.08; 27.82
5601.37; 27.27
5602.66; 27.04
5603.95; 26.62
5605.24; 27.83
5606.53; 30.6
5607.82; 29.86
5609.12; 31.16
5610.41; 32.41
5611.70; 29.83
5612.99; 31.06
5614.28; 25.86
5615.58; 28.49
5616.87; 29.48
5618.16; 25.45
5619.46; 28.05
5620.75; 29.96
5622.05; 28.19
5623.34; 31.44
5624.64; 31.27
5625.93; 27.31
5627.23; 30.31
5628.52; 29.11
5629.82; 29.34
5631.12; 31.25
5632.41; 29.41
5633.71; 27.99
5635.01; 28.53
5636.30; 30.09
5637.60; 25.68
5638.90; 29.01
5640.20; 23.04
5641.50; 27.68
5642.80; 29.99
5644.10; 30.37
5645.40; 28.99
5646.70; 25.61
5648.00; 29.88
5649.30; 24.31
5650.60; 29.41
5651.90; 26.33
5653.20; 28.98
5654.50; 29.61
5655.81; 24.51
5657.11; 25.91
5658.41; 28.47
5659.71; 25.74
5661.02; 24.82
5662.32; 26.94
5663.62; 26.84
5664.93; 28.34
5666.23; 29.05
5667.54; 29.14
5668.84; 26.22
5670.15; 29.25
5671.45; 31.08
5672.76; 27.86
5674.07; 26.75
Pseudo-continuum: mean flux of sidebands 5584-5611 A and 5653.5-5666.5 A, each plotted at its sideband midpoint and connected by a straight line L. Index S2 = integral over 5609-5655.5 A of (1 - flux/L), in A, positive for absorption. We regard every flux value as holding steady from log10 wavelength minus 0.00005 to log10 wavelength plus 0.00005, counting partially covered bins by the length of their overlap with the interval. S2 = -1.9 A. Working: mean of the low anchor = 28.2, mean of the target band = 28.7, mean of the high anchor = 27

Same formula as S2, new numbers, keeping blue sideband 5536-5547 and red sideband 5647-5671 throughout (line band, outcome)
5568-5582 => 0.51 A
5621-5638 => -0.89 A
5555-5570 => 0.32 A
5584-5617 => -0.11 A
